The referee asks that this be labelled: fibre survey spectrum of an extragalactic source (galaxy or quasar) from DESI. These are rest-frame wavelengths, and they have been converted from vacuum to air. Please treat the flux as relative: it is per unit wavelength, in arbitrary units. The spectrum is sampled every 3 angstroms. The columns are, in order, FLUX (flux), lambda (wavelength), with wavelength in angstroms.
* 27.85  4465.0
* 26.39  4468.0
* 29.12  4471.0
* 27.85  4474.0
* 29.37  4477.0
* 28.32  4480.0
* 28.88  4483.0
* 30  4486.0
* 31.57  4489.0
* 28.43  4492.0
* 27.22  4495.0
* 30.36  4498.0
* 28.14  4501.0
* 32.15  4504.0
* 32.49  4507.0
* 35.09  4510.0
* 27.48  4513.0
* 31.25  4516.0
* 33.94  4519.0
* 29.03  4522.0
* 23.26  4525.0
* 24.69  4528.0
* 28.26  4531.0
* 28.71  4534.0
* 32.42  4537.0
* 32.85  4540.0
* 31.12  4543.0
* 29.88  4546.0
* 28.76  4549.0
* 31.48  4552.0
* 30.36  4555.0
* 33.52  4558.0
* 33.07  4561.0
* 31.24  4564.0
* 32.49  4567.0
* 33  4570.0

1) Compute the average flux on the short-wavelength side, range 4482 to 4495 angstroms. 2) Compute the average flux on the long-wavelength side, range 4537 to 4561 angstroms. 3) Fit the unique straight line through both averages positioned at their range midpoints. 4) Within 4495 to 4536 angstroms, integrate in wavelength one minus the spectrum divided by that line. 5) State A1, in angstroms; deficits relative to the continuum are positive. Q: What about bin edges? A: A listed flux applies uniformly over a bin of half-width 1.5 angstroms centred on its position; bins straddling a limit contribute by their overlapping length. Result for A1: 1.0 angstroms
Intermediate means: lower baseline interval 29.5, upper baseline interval 31.3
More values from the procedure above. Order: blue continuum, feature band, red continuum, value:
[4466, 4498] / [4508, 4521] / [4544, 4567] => -0.9 angstroms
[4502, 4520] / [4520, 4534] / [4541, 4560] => 2.1 angstroms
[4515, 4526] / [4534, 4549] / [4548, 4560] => -0.2 angstroms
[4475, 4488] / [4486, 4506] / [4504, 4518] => 0.4 angstroms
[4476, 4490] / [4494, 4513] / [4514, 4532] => -1.2 angstroms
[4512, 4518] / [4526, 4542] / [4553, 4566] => 0.8 angstroms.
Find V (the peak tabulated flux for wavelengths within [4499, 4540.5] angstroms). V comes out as 35.09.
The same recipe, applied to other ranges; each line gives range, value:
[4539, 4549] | 32.85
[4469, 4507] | 32.49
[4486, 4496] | 31.57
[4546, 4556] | 31.48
